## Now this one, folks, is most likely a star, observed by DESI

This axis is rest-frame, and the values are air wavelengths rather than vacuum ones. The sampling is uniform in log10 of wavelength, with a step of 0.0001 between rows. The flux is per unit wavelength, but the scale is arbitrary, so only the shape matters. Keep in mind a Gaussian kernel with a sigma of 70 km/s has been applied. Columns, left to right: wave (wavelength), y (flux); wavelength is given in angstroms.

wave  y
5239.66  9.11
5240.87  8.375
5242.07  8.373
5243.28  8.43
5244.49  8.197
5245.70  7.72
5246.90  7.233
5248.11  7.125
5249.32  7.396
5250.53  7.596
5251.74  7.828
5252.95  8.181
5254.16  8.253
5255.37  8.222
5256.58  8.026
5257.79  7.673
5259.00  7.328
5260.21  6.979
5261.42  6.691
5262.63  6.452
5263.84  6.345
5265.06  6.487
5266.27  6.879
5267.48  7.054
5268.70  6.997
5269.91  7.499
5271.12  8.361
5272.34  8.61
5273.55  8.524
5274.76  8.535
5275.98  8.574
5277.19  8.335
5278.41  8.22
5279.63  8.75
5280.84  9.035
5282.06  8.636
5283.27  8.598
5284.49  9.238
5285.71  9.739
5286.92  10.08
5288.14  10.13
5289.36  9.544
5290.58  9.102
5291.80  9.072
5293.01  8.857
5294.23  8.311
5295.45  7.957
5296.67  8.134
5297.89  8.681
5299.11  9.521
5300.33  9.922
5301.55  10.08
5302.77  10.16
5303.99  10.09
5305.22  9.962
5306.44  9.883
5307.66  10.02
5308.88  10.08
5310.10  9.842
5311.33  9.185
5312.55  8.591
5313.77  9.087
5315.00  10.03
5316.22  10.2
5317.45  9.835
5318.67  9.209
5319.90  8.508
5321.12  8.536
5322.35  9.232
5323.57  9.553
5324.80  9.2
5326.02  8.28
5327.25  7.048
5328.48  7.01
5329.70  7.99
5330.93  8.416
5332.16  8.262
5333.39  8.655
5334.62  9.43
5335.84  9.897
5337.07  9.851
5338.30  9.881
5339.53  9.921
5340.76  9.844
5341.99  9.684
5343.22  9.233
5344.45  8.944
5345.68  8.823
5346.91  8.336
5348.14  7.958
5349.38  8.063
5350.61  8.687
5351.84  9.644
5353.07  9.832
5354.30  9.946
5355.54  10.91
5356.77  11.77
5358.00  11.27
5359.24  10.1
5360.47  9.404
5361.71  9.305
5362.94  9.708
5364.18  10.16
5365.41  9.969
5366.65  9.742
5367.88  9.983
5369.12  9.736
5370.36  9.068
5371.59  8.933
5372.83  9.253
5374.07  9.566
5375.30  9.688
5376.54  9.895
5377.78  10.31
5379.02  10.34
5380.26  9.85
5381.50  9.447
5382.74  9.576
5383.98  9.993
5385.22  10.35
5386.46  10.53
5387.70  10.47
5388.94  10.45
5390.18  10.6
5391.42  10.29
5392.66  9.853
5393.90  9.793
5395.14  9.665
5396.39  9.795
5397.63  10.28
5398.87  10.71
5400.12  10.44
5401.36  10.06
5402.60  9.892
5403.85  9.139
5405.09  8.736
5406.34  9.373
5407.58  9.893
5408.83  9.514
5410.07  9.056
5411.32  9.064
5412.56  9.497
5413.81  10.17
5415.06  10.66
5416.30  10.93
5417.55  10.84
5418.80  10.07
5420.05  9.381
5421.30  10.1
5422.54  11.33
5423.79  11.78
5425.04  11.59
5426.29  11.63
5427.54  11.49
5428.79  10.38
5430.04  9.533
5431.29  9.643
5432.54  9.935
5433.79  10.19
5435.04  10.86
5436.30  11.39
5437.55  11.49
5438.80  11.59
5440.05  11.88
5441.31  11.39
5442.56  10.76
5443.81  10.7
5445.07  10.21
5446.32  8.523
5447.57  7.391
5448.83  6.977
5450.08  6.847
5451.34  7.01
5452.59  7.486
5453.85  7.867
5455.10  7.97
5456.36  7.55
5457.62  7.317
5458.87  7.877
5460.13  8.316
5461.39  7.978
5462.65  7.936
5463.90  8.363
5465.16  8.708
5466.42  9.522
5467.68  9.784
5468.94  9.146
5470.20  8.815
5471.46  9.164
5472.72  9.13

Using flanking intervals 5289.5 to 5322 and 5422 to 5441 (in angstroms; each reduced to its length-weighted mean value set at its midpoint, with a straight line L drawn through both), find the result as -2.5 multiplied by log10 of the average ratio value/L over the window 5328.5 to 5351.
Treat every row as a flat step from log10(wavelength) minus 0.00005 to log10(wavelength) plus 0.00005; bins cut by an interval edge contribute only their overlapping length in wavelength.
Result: 0.098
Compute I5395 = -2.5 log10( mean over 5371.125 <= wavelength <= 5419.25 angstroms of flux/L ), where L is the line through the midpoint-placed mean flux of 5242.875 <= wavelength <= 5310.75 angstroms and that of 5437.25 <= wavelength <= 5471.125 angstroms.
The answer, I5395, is -0.14 mag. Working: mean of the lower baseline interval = 8.45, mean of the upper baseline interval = 8.84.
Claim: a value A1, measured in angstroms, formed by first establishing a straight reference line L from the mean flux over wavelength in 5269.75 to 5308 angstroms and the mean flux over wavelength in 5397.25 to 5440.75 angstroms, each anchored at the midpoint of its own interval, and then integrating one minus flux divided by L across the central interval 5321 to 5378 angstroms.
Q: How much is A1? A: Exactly 2.0 angstroms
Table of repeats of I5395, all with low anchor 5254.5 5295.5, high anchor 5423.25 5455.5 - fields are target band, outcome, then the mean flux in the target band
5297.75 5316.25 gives -0.14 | 9.72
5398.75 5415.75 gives -0.02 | 9.71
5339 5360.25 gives -0.07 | 9.58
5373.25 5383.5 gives -0.06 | 9.82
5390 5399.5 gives -0.08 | 10.1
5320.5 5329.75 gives 0.04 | 8.39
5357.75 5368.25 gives -0.09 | 9.91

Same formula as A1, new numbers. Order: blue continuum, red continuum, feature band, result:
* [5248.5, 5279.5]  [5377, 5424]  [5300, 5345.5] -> -3.18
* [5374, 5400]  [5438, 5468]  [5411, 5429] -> -2.32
